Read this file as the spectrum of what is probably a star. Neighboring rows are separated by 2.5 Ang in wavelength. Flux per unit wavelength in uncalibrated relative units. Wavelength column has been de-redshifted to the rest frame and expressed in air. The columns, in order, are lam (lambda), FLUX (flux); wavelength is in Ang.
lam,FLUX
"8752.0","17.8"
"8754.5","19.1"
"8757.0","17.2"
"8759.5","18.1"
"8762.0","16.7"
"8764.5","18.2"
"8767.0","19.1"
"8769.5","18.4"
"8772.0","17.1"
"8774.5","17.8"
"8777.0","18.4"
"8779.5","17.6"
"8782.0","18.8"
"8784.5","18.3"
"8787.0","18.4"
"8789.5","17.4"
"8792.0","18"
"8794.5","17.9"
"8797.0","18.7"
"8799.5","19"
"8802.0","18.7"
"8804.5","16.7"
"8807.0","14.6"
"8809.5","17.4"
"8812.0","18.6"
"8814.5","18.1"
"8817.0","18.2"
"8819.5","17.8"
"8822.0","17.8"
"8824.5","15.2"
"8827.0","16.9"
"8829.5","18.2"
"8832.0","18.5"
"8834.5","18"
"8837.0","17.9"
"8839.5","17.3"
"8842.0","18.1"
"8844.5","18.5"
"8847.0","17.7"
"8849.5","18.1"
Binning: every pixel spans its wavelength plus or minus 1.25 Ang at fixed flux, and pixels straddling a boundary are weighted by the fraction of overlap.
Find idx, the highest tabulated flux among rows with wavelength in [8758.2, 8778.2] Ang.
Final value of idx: 19.1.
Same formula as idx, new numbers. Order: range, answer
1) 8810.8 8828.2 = 18.6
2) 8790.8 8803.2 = 19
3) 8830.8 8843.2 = 18.5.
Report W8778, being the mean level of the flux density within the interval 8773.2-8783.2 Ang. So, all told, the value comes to 18.1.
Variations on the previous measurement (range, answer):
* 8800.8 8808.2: 16.7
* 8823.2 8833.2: 17.2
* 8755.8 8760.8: 17.6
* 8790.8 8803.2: 18.5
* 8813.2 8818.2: 18.2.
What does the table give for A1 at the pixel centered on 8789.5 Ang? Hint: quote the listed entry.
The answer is 17.4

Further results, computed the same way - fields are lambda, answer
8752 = 17.8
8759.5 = 18.1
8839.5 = 17.3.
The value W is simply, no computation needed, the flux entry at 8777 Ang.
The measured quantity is 18.4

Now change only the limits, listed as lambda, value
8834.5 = 18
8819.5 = 17.8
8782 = 18.8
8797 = 18.7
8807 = 14.6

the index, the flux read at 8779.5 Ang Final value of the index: 17.6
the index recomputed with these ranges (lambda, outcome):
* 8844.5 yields 18.5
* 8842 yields 18.1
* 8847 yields 17.7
